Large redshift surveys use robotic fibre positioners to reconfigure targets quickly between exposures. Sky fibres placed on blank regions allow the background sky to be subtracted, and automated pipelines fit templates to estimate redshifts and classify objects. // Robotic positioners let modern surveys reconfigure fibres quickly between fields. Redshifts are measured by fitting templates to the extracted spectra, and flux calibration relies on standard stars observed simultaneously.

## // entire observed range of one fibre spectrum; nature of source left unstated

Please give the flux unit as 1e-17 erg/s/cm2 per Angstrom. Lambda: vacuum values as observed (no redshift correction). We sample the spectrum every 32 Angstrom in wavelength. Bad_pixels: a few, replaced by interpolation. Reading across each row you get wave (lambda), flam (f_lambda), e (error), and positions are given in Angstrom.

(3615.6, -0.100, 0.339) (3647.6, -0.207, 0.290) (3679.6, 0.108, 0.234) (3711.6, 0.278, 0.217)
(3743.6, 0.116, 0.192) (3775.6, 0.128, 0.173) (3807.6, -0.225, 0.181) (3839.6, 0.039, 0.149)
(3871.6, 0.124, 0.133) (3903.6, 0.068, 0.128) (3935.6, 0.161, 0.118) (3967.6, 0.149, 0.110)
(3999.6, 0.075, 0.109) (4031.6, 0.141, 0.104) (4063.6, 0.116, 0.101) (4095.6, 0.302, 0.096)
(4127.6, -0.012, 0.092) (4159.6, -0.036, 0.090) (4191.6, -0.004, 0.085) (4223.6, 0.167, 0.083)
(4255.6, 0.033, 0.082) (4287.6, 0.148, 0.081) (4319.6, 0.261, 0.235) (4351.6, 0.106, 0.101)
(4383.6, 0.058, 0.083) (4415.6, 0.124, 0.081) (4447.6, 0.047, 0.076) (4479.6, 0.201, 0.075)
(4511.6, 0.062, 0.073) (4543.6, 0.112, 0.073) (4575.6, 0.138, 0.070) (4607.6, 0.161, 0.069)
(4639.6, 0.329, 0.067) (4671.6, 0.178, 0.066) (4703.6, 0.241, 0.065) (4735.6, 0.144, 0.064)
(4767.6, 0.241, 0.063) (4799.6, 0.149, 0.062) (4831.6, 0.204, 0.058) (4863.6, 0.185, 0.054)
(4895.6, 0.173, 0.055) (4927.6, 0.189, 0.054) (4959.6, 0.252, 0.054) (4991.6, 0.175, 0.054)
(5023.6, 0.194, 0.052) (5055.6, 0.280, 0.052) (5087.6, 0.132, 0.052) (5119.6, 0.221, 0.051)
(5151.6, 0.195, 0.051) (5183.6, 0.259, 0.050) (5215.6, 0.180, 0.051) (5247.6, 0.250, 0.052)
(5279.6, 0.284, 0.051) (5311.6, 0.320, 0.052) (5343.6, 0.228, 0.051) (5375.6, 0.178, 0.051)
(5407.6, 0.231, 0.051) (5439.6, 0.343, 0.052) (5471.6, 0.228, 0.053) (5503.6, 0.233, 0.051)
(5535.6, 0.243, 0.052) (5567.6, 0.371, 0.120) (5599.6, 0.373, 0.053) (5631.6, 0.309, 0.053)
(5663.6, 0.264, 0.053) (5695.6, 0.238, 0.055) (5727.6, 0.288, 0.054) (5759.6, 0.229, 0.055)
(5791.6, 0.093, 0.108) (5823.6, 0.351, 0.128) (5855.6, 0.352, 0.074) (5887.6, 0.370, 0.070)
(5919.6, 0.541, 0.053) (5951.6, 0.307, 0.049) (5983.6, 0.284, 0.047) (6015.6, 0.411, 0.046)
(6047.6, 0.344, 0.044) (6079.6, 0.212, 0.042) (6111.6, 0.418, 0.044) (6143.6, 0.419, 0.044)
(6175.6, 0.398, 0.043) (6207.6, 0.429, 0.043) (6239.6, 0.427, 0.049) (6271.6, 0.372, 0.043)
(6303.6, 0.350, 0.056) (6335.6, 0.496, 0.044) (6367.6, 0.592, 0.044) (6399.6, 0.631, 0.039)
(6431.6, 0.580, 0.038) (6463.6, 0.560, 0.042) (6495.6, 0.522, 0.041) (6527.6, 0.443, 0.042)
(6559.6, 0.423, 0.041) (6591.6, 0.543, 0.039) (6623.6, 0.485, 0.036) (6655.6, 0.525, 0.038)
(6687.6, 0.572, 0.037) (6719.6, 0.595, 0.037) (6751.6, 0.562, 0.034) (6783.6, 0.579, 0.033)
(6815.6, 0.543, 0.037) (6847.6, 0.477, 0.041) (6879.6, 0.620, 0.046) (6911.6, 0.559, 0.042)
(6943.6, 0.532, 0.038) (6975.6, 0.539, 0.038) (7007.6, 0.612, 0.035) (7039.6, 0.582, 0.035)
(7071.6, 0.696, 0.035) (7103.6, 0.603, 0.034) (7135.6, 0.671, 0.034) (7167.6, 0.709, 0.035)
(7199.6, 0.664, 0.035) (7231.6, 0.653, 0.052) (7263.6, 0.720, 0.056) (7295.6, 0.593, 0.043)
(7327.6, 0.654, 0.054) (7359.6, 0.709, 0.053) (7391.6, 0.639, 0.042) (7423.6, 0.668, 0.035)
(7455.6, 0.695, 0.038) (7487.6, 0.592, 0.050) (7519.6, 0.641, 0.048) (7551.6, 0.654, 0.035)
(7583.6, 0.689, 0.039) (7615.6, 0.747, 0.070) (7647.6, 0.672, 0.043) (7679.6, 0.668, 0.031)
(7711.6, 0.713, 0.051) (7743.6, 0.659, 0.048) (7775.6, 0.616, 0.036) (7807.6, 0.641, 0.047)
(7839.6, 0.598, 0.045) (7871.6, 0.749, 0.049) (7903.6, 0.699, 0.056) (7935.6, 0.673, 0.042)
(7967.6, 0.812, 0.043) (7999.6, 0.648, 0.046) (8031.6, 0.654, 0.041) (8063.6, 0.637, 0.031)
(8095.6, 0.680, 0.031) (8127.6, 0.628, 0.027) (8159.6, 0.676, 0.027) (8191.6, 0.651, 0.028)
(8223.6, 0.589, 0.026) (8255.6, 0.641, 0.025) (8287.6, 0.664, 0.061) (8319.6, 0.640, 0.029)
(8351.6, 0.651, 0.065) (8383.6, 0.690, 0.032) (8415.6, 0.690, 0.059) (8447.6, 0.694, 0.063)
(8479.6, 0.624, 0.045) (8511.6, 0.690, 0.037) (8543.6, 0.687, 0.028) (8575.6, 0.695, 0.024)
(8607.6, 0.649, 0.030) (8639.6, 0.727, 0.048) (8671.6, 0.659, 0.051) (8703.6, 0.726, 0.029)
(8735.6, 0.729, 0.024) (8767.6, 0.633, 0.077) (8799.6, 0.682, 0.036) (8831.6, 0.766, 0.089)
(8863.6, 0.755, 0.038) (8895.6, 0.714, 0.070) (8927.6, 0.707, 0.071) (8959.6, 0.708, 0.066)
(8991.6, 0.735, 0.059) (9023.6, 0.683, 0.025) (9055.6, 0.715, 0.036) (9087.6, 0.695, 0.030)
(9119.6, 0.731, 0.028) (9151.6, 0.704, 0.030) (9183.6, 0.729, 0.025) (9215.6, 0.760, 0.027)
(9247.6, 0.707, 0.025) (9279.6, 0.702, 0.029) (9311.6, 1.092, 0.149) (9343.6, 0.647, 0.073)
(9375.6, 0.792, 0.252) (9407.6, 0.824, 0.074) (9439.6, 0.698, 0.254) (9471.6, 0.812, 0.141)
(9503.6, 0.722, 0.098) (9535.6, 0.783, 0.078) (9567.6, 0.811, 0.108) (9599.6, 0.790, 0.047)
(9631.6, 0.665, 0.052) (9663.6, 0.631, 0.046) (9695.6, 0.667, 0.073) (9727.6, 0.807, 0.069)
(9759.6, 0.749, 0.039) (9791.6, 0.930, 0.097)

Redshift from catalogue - 0.590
